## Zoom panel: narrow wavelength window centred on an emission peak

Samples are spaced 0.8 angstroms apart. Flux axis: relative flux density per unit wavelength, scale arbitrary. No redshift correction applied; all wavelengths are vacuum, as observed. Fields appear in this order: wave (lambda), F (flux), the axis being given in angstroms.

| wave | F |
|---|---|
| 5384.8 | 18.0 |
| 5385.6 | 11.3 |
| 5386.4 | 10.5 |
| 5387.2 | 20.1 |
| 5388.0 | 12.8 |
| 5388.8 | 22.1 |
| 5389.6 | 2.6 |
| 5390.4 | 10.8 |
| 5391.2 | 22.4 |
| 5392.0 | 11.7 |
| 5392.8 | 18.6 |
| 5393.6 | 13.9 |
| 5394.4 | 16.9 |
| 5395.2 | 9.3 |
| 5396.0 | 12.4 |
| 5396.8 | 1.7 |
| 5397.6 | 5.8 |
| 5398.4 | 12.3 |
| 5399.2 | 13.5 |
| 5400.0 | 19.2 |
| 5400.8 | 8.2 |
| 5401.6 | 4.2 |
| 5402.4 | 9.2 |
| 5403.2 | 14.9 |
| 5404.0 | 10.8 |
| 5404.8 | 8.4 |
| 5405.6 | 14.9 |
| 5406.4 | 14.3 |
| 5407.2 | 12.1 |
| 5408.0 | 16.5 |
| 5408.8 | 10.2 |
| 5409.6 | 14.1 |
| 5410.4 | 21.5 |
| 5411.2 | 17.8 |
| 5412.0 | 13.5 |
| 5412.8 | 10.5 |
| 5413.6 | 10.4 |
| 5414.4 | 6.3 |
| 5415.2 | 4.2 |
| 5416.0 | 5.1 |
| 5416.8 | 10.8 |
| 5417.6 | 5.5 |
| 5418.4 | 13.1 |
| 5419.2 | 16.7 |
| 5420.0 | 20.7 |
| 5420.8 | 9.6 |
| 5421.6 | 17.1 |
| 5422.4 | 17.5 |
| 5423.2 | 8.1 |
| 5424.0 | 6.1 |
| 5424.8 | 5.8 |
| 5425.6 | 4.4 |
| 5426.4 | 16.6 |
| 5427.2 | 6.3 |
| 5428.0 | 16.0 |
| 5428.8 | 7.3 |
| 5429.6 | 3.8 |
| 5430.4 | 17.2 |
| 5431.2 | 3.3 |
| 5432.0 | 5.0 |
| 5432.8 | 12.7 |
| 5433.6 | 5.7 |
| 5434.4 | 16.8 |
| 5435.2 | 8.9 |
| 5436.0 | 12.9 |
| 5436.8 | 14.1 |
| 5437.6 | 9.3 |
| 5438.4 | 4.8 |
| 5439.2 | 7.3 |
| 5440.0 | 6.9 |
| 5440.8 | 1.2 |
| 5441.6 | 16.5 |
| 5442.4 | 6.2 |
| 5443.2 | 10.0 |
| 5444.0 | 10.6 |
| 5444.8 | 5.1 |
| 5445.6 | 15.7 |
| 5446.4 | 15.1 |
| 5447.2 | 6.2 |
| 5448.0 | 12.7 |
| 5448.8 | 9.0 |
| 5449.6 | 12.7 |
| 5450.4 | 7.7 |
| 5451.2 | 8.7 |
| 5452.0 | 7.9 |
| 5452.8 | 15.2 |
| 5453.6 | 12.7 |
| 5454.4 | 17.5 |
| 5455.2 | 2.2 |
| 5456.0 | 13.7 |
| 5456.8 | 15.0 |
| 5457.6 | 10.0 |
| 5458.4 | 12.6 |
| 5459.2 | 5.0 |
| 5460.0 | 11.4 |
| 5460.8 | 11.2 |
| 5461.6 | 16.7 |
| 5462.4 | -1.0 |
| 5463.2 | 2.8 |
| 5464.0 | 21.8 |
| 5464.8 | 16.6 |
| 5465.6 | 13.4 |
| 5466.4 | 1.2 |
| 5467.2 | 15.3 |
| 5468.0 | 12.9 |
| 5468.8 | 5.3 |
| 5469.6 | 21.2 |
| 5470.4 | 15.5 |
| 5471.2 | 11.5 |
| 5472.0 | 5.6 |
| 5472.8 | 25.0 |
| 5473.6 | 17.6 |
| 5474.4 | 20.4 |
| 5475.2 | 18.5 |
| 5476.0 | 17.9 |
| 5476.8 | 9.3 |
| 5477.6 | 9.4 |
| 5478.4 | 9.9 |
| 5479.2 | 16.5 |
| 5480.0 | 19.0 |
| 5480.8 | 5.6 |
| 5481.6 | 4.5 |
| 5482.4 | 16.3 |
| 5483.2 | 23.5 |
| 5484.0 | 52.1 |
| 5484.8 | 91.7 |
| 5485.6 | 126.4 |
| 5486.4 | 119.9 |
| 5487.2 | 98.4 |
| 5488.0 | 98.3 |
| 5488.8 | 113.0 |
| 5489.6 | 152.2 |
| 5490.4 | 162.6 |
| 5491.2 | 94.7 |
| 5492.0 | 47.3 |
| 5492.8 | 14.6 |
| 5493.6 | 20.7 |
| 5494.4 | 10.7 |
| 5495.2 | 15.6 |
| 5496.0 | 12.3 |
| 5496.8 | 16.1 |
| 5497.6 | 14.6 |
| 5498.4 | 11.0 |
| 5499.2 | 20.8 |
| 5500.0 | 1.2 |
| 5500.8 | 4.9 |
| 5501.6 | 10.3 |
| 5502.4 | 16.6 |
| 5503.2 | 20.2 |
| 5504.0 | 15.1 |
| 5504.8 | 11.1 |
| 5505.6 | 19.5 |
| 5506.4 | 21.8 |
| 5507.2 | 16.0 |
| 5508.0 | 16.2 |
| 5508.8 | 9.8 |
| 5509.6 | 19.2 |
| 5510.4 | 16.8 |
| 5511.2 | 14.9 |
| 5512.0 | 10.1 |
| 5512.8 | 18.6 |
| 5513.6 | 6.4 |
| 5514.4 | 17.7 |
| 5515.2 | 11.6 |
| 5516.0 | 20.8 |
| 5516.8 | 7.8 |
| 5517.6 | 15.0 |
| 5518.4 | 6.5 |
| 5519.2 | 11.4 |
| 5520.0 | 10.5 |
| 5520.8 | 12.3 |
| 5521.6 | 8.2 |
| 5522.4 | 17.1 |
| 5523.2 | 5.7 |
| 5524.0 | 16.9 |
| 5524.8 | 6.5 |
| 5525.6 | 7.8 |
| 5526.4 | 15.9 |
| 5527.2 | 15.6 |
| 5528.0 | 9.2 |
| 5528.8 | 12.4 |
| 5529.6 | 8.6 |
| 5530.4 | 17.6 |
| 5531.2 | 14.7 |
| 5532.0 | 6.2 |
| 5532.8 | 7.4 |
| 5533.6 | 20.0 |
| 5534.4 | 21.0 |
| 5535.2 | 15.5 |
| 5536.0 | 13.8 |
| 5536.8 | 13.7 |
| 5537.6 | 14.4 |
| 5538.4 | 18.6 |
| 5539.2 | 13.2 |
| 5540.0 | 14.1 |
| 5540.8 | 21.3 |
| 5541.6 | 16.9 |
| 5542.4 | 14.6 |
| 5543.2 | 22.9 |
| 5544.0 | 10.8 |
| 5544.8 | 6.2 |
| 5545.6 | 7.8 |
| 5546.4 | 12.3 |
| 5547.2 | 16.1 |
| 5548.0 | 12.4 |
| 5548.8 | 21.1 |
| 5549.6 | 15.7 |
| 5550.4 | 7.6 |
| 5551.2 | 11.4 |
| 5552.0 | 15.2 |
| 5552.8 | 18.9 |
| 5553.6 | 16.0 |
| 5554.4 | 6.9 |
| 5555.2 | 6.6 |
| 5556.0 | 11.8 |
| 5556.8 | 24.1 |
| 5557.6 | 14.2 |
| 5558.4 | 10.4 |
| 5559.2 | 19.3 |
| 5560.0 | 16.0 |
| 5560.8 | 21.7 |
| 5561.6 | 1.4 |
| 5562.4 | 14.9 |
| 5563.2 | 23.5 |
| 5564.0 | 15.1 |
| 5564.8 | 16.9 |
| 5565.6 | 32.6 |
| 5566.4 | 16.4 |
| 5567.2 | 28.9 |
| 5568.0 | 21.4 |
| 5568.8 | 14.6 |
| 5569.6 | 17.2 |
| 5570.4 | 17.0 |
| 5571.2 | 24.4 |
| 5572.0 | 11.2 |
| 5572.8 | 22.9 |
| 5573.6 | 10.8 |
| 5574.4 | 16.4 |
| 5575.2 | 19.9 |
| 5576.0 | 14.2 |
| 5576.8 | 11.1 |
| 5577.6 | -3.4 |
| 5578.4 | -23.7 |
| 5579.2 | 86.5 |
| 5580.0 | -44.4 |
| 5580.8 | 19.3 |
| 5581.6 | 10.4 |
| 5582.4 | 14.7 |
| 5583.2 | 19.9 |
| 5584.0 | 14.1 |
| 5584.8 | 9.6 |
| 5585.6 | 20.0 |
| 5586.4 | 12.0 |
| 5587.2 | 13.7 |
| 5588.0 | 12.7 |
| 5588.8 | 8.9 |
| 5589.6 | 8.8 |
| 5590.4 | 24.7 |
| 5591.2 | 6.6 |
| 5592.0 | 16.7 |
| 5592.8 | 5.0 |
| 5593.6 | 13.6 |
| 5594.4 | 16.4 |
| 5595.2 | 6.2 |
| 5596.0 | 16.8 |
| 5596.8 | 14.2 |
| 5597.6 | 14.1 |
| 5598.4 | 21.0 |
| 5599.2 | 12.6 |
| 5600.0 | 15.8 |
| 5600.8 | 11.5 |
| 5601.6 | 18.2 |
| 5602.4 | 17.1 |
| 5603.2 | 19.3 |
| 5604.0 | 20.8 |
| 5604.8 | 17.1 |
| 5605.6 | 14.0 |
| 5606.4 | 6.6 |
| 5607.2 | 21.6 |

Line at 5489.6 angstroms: [O II]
